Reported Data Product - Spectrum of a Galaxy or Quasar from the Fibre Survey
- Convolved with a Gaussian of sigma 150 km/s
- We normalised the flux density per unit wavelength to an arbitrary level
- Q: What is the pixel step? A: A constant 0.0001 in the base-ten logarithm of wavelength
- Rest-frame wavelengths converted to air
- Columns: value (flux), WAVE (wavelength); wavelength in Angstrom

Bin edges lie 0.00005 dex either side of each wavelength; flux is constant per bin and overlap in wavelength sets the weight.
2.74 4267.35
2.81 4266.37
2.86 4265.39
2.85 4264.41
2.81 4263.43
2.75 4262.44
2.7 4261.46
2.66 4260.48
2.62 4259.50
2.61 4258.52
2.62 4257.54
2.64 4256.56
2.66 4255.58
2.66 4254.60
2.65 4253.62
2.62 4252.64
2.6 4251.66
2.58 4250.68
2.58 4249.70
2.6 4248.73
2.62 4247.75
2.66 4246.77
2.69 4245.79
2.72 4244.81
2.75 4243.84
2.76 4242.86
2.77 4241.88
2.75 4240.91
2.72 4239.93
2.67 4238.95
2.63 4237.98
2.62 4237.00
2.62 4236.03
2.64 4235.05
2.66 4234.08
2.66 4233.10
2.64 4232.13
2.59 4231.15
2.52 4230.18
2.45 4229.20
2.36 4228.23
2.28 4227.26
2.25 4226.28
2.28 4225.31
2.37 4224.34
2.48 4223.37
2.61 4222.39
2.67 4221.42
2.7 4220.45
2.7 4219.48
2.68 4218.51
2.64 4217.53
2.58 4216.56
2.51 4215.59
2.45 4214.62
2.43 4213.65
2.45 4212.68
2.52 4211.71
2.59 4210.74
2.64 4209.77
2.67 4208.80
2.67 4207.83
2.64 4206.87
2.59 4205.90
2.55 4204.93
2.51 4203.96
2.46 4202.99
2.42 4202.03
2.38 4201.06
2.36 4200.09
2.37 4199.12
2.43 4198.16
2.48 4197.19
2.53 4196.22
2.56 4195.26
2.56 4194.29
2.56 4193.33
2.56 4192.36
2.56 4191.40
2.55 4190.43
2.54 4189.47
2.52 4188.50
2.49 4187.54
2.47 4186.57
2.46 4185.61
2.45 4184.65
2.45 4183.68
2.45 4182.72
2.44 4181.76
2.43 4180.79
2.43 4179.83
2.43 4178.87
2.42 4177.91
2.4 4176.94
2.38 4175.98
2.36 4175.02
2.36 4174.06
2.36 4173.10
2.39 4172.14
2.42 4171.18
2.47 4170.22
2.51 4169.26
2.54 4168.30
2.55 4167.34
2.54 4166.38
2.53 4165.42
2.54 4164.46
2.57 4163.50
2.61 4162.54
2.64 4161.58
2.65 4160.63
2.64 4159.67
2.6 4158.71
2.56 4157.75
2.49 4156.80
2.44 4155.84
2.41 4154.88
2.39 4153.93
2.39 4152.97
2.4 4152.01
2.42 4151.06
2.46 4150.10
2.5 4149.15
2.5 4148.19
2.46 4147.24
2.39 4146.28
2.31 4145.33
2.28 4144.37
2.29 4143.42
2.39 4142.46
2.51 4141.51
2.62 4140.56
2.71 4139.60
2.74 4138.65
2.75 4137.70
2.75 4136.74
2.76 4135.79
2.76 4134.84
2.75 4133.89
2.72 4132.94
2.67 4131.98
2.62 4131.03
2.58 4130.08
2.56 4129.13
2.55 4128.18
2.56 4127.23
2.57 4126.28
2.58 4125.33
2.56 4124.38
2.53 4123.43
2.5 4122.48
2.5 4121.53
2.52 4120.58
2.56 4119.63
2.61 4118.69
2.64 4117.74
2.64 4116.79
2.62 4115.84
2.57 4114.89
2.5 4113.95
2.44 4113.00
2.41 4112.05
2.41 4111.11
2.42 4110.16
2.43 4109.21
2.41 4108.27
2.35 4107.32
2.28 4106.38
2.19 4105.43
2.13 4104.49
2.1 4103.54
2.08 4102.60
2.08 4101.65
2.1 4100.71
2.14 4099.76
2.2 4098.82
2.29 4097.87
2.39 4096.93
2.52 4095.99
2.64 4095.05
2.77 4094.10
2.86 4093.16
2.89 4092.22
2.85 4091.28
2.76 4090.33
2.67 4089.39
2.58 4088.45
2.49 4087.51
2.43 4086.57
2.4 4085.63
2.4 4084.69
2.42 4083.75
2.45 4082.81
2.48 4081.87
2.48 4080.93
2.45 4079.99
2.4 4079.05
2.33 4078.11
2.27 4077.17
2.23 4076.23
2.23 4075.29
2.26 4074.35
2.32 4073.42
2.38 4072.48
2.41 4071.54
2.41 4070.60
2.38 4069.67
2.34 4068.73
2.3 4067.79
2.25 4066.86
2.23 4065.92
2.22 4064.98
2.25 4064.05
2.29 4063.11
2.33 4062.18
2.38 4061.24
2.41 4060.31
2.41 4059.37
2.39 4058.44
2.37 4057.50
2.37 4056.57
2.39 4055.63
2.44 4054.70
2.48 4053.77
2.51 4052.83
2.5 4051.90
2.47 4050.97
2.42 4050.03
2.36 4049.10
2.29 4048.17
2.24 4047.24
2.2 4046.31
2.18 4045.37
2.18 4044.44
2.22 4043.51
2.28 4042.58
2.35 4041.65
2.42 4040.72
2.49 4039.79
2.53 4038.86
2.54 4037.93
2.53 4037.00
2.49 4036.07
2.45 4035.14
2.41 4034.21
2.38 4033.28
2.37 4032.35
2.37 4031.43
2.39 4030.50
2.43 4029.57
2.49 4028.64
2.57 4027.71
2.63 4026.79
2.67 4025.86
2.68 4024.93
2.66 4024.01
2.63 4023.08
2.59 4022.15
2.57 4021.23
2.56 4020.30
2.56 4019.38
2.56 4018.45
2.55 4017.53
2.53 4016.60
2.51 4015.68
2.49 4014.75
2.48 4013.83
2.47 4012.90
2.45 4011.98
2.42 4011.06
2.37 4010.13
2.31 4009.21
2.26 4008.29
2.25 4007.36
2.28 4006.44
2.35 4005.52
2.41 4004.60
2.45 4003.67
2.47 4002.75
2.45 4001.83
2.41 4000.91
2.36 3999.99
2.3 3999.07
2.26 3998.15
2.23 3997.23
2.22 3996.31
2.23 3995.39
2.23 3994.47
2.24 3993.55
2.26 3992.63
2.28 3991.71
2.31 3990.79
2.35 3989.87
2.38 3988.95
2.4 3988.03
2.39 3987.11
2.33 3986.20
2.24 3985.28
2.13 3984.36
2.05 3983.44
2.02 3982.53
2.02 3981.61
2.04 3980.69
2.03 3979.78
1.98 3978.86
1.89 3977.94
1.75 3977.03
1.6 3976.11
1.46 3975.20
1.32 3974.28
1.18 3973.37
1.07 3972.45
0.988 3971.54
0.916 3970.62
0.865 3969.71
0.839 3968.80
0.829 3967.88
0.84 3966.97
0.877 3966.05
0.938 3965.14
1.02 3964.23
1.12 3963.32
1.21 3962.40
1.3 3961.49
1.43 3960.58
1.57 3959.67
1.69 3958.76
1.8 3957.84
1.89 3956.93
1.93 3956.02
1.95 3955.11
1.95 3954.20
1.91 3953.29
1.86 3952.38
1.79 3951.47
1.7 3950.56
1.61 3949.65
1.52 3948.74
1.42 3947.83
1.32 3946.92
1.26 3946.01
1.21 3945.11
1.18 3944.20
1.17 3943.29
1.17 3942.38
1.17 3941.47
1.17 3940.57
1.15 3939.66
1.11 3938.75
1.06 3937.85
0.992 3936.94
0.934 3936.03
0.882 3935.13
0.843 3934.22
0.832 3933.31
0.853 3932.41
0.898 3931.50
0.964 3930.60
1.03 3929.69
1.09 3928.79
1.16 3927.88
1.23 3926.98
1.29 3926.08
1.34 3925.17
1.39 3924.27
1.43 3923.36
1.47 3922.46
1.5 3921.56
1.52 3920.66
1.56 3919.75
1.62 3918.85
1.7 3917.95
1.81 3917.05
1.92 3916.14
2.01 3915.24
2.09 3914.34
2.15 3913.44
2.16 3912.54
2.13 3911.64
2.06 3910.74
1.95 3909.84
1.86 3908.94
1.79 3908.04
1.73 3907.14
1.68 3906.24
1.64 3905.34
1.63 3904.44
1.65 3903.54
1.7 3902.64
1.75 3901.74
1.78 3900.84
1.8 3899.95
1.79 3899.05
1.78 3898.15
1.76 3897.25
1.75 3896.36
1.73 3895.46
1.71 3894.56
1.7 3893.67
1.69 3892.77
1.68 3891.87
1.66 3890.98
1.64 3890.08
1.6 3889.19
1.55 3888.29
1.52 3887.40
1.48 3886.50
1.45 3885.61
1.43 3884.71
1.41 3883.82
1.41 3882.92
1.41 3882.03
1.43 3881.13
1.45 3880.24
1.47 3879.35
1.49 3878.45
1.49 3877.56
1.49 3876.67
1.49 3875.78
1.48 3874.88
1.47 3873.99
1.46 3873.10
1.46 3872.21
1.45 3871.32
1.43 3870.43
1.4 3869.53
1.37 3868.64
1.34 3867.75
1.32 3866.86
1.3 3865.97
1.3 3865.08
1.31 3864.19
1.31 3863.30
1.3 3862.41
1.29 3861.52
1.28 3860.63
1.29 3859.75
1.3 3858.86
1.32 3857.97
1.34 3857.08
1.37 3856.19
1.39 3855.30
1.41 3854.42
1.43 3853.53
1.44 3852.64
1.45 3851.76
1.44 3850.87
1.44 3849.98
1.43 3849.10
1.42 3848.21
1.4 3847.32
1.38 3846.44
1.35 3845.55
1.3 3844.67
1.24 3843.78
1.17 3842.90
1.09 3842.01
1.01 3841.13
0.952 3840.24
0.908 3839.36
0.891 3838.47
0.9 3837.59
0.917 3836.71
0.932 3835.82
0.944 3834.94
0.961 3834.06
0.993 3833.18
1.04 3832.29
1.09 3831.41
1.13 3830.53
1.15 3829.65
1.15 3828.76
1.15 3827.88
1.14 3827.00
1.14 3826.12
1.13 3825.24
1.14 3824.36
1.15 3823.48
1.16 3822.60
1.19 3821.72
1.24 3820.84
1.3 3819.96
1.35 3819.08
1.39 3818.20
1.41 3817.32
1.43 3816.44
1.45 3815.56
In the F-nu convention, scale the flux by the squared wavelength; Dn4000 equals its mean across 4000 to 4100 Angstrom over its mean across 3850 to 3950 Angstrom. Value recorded 1.80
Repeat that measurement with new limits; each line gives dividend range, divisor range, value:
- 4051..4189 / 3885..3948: 1.83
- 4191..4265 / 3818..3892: 2.38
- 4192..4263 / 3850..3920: 1.93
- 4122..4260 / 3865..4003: 1.80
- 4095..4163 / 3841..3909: 1.90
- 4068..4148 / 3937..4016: 1.46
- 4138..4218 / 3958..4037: 1.31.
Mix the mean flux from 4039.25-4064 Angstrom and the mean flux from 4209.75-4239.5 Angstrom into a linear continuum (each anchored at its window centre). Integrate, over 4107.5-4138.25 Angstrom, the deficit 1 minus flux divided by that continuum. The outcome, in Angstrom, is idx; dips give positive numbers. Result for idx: -1.8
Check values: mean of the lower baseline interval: 2.36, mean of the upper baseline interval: 2.54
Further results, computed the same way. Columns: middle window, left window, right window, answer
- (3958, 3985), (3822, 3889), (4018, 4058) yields 8.10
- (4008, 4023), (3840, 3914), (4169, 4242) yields -4.25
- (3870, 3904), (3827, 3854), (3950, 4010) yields -4.27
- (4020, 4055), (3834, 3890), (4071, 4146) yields -4.86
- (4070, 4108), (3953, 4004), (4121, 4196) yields -2.74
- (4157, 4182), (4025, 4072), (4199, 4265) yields 0.31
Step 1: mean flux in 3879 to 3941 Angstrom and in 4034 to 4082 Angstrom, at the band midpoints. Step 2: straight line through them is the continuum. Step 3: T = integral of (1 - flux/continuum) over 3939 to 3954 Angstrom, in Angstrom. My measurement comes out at 2.7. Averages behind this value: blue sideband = 1.52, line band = 1.42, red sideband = 2.36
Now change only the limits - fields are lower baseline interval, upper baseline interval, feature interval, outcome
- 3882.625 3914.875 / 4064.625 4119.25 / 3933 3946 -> 5.6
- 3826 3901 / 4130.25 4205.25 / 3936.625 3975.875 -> 8.9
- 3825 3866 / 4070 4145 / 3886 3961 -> 1.8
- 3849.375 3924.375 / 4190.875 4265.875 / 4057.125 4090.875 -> -4.1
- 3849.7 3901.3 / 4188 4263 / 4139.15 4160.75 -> -1.2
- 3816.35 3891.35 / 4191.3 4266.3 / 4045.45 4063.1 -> -3.4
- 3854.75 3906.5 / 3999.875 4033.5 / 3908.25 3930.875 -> 1.9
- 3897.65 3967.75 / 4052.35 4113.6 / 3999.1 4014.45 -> -3.7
